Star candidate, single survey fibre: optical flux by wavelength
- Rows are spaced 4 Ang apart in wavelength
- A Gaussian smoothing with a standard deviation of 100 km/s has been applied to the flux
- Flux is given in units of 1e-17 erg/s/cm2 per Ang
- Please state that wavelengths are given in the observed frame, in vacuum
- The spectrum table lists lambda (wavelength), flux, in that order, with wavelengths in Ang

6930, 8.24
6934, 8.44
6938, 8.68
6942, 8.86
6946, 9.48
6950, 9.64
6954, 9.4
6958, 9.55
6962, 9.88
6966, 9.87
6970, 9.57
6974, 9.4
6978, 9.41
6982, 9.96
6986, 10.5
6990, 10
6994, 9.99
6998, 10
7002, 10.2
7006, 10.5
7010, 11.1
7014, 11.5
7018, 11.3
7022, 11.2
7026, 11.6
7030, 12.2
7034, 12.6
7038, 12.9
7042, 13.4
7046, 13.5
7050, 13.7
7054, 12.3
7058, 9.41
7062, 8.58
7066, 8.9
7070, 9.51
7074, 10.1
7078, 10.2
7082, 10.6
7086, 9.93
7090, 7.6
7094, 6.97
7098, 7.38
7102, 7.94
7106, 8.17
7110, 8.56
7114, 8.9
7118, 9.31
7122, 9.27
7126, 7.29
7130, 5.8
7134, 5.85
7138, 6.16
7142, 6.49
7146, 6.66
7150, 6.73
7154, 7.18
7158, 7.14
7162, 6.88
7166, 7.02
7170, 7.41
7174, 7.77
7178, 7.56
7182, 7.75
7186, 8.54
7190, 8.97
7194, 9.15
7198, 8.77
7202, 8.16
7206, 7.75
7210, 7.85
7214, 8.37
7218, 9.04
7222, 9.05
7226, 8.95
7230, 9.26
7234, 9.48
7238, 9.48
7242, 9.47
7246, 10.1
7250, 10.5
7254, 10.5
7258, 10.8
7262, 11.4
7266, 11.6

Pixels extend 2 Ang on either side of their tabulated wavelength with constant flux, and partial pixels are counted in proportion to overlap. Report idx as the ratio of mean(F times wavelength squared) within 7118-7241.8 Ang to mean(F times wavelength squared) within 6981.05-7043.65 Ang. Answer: 0.7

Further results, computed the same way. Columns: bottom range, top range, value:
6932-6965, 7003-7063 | 1.30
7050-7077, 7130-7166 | 0.67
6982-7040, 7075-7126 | 0.81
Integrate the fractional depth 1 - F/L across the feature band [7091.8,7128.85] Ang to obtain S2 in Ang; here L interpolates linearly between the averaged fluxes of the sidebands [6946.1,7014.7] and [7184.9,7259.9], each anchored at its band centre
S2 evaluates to 5.5 Ang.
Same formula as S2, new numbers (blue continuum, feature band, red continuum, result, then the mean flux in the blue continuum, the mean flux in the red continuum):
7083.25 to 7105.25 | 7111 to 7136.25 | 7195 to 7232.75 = 1.4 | 8.07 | 8.61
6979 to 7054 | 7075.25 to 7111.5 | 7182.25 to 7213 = 5.5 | 11.4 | 8.41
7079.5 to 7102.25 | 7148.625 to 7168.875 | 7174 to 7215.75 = 3.2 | 8.48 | 8.26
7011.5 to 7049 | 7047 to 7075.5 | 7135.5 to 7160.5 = 1.0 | 12.3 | 6.71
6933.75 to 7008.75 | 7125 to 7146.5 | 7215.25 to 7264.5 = 7.6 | 9.69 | 9.83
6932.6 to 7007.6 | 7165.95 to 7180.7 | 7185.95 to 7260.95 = 2.8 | 9.65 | 9.21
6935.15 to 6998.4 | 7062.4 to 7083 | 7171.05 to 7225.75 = -1.6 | 9.61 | 8.37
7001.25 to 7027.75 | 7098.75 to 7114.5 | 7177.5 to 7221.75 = 2.4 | 11.1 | 8.41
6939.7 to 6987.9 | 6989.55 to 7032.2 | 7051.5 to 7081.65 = -4.9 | 9.62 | 9.96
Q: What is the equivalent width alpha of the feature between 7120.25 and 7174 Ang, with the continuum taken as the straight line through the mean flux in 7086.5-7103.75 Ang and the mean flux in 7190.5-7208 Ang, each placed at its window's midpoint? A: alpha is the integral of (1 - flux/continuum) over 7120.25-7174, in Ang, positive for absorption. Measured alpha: 7.7 Ang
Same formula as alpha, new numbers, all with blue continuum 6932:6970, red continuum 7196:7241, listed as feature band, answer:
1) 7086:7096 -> 1.3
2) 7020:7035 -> -4.4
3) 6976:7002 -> -2.1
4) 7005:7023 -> -3.8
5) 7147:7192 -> 6.8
